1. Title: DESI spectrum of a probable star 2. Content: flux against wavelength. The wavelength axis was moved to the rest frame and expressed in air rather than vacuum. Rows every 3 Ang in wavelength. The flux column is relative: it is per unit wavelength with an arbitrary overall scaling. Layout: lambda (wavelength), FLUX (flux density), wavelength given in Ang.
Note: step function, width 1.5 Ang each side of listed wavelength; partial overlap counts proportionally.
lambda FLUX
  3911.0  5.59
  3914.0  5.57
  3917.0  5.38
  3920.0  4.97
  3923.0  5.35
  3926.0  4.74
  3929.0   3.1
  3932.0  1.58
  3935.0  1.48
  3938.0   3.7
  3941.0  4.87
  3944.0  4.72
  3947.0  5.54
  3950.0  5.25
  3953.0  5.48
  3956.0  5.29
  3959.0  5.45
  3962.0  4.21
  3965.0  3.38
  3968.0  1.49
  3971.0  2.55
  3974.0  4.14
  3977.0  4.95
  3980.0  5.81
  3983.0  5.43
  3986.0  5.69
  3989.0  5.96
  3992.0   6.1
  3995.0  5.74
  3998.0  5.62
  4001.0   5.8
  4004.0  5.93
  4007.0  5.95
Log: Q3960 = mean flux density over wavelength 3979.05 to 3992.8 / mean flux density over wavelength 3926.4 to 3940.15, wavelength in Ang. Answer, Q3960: 2.1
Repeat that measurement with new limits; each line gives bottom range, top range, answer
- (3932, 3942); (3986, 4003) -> 1.94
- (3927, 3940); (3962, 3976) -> 1.17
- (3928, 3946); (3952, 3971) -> 1.22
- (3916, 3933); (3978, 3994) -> 1.36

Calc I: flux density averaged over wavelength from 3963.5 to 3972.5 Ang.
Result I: 2.47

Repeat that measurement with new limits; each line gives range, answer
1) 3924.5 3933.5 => 3.14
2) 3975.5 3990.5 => 5.57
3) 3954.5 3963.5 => 4.98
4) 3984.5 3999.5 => 5.82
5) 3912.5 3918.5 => 5.48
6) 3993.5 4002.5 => 5.72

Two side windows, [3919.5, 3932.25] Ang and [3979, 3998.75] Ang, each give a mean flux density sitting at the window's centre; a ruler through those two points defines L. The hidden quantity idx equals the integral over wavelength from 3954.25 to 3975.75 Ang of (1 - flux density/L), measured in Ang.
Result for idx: 5.4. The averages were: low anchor 4.1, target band 3.82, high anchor 5.77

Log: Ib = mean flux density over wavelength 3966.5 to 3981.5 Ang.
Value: 3.79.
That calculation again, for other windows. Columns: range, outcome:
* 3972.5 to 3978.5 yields 4.54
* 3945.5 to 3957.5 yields 5.39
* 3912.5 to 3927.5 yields 5.2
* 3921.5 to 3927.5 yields 5.04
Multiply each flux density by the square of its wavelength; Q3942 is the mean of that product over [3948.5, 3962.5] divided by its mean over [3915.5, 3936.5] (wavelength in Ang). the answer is 1.4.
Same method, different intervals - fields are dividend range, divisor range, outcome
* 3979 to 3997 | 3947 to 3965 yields 1.17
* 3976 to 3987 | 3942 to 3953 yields 1.07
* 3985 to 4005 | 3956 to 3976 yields 1.60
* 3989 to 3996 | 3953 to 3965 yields 1.25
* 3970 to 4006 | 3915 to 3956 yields 1.26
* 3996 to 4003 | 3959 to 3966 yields 1.40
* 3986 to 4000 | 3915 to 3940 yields 1.57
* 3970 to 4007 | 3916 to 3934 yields 1.36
